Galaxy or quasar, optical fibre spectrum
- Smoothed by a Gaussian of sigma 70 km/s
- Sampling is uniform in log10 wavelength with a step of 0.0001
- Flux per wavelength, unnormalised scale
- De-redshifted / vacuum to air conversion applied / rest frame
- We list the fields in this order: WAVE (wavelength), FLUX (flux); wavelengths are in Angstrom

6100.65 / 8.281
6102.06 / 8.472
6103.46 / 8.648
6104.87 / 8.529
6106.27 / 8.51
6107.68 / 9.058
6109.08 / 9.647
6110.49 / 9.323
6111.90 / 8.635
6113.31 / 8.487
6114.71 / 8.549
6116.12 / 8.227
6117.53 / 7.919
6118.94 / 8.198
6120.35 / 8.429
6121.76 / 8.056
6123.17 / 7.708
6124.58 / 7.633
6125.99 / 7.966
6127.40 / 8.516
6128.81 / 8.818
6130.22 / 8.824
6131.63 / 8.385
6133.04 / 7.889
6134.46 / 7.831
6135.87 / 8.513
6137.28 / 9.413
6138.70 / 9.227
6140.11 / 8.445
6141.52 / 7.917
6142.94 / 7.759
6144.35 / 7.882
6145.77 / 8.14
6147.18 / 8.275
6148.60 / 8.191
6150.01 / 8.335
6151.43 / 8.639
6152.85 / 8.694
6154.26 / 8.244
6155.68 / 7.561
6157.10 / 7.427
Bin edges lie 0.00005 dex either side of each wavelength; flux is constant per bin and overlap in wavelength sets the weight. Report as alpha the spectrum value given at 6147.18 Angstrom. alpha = 8.275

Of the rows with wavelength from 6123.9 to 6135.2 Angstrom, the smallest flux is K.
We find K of 7.633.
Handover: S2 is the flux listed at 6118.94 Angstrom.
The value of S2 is 8.198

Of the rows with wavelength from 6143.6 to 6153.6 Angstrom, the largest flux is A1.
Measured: 8.694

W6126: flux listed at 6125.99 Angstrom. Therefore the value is 7.966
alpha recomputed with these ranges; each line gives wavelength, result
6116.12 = 8.227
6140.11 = 8.445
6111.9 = 8.635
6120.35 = 8.429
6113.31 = 8.487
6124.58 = 7.633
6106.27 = 8.51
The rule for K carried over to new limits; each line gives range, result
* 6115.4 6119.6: 7.919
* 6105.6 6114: 8.487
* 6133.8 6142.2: 7.831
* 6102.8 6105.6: 8.529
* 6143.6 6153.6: 7.882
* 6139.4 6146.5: 7.759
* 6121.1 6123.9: 7.708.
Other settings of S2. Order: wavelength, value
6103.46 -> 8.648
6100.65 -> 8.281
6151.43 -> 8.639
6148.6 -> 8.191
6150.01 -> 8.335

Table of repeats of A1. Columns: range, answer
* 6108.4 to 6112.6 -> 9.647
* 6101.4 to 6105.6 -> 8.648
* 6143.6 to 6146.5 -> 8.14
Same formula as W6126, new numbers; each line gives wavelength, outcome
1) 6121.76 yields 8.056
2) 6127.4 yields 8.516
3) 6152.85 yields 8.694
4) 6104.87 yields 8.529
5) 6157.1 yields 7.427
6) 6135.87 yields 8.513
